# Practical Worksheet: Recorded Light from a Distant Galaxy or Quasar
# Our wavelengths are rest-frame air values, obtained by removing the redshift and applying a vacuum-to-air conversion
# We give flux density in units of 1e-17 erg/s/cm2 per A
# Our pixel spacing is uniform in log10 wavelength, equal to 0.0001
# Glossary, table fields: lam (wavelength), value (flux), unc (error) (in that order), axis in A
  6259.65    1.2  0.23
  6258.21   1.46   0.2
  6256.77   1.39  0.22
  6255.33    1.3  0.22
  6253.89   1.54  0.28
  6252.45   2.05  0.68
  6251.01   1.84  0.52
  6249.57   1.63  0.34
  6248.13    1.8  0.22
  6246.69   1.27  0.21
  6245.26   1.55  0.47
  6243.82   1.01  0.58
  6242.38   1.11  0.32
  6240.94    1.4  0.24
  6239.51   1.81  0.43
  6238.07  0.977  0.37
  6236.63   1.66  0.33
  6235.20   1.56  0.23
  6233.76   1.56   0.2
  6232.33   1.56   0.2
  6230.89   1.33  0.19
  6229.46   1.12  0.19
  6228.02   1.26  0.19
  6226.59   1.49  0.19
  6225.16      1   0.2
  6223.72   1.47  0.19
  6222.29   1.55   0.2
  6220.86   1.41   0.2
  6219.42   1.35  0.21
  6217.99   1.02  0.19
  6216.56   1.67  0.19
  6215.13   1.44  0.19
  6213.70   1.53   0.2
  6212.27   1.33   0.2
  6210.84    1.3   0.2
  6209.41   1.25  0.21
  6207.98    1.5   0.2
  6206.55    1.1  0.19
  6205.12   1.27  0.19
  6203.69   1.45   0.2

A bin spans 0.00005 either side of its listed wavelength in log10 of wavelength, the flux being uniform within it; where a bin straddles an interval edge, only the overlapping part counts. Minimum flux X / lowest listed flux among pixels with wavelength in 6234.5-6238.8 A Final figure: 0.977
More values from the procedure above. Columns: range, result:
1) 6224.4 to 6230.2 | 1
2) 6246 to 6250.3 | 1.27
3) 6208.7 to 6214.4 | 1.25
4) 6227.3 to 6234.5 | 1.12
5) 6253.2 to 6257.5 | 1.3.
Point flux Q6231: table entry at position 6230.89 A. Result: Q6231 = 1.33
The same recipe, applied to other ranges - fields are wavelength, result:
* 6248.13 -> 1.8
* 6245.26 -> 1.55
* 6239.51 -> 1.81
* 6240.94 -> 1.4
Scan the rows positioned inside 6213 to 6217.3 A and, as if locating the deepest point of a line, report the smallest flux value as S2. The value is 1.44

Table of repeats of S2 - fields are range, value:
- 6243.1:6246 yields 1.01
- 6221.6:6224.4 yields 1.47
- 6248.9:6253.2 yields 1.63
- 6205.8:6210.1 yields 1.1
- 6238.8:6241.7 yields 1.4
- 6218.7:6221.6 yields 1.35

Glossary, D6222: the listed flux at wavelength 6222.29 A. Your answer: 1.55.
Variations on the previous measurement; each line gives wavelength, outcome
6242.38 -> 1.11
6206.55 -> 1.1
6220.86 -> 1.41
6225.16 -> 1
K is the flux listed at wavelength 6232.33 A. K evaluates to 1.56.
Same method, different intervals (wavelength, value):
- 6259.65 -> 1.2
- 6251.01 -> 1.84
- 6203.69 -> 1.45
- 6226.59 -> 1.49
